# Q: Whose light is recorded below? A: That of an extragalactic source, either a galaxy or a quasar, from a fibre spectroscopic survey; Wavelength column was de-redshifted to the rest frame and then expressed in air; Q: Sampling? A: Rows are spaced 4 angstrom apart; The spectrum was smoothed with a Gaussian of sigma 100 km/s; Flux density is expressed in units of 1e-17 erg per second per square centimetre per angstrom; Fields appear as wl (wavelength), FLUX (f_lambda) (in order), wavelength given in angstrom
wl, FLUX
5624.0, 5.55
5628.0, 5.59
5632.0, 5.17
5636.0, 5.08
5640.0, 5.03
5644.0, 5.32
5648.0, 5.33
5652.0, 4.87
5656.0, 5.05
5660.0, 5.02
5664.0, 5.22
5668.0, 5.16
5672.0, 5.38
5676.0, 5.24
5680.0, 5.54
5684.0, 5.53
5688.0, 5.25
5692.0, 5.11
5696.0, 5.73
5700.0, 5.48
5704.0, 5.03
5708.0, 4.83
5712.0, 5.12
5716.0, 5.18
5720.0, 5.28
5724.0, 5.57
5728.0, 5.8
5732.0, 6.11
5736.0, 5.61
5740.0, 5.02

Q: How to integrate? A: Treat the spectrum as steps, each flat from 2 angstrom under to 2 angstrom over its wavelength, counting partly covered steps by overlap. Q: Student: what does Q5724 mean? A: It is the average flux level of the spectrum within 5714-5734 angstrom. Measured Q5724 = 5.59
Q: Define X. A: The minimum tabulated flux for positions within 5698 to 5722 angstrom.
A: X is 4.83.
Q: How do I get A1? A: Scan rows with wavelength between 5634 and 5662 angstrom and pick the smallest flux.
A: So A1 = 4.87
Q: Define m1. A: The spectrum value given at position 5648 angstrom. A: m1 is 5.33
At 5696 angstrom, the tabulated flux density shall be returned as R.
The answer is 5.73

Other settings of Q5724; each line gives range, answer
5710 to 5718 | 5.15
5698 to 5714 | 5.12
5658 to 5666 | 5.12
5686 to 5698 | 5.36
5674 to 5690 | 5.39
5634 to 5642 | 5.05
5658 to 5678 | 5.2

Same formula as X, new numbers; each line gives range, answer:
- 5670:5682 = 5.24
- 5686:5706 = 5.03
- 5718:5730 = 5.28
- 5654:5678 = 5.02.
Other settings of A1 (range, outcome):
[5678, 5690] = 5.25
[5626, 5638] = 5.08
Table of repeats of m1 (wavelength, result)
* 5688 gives 5.25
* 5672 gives 5.38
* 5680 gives 5.54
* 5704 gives 5.03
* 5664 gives 5.22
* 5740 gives 5.02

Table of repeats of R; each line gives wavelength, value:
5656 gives 5.05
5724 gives 5.57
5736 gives 5.61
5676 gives 5.24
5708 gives 4.83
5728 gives 5.8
